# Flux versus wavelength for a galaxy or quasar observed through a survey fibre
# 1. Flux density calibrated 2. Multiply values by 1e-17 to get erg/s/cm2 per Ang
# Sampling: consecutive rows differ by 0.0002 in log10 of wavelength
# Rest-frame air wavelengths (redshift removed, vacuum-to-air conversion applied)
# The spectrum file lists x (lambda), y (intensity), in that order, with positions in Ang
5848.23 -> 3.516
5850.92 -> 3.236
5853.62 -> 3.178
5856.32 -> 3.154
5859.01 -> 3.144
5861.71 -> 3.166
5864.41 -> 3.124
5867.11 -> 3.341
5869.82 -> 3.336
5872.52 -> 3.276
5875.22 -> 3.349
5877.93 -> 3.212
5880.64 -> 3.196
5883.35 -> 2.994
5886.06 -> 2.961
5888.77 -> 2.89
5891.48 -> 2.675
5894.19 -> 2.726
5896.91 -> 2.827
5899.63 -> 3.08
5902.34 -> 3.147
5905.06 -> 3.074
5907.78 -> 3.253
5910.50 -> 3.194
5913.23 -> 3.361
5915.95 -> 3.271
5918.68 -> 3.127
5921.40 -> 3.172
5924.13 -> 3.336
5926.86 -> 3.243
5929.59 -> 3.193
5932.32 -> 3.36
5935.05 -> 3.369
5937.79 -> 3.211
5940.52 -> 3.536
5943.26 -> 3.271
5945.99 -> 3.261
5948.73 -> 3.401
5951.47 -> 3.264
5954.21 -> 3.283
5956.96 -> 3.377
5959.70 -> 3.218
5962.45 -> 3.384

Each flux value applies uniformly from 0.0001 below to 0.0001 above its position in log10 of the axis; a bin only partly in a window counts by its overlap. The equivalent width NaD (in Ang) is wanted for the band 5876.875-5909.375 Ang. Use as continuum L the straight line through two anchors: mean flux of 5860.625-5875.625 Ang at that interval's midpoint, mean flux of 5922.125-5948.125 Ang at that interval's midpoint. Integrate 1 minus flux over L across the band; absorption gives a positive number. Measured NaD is 2.7 Ang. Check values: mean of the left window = 3.26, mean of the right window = 3.31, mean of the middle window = 3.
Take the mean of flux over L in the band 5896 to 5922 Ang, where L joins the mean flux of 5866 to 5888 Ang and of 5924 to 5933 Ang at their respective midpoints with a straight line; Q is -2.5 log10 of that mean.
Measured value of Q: 0.03 mag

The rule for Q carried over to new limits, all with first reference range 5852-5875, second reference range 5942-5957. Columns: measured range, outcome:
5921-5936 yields 0.00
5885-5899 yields 0.15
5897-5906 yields 0.07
